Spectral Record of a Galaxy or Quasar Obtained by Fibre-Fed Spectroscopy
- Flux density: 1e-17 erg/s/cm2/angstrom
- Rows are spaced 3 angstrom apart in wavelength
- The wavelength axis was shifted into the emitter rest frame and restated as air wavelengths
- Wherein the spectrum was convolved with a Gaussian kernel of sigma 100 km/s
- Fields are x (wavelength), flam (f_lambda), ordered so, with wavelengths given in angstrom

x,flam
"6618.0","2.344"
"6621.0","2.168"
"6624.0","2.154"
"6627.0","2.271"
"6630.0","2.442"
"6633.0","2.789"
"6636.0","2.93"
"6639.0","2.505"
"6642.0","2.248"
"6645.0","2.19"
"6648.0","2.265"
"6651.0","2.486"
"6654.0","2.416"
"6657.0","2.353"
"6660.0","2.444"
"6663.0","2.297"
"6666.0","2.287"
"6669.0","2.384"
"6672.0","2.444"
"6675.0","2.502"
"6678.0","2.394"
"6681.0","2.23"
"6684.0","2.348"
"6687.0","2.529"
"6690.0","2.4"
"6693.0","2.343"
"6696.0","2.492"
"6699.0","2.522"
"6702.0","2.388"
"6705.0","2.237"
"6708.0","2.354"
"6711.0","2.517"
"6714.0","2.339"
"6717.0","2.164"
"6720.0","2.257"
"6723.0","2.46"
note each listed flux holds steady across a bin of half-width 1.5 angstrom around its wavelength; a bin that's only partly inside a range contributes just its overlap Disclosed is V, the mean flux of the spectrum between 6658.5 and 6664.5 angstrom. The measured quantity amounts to 2.37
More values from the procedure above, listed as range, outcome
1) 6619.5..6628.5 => 2.2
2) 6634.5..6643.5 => 2.56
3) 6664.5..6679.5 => 2.4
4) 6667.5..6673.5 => 2.41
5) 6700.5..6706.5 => 2.31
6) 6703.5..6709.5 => 2.3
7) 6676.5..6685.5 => 2.32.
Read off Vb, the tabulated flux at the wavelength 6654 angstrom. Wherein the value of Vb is 2.416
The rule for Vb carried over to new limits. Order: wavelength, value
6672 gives 2.444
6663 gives 2.297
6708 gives 2.354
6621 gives 2.168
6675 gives 2.502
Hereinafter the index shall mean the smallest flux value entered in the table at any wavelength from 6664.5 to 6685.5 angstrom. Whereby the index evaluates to 2.23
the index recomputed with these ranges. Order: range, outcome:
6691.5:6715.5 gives 2.237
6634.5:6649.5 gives 2.19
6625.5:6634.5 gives 2.271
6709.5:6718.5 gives 2.164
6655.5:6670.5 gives 2.287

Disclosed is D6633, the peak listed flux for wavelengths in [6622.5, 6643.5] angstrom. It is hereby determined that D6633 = 2.93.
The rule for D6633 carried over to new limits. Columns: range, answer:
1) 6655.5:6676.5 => 2.502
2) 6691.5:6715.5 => 2.522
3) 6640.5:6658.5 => 2.486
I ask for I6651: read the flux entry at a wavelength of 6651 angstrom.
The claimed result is 2.486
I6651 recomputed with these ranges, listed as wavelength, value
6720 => 2.257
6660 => 2.444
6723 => 2.46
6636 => 2.93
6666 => 2.287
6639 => 2.505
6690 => 2.4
